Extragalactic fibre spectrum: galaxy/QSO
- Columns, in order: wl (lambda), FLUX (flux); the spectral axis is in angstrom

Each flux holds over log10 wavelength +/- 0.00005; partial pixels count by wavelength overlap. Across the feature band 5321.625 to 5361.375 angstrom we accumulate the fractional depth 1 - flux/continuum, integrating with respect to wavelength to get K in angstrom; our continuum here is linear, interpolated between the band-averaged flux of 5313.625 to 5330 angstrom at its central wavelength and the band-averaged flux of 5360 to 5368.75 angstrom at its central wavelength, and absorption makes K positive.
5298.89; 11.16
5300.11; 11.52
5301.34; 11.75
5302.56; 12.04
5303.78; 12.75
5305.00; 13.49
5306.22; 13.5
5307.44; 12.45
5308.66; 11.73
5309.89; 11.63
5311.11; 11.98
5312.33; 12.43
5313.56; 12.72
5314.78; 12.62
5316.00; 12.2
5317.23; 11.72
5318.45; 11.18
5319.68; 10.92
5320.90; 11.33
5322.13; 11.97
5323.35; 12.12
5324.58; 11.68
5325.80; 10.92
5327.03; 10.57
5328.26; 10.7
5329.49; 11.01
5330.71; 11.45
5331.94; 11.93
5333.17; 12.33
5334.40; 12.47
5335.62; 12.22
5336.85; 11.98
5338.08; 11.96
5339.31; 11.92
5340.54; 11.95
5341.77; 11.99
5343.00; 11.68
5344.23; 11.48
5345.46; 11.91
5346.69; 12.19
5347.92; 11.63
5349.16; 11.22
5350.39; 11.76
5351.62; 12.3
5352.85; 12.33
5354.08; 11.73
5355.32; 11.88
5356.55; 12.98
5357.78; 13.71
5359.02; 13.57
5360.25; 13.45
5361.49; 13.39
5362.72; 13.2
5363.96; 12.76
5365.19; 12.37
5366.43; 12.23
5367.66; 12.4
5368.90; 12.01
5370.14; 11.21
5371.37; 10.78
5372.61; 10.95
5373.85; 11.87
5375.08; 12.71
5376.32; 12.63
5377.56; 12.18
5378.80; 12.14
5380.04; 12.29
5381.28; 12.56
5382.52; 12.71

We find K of 0.3 angstrom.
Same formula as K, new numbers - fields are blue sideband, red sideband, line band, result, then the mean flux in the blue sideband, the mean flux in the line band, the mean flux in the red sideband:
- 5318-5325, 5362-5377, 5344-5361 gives -0.60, 11.5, 12.3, 12.1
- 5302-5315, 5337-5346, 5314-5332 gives 1.06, 12.5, 11.5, 11.8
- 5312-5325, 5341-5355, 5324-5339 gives 0.32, 11.9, 11.6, 11.8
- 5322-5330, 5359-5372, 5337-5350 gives -0.03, 11.2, 11.8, 12.4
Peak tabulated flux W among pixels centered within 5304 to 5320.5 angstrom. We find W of 13.5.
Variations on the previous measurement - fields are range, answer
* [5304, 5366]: 13.71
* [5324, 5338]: 12.47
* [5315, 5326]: 12.2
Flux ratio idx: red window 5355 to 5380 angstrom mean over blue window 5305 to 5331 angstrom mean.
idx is 1.1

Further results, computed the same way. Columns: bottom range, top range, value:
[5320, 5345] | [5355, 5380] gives 1.06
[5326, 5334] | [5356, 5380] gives 1.10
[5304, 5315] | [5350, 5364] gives 1.02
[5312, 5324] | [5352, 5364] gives 1.08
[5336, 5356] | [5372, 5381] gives 1.02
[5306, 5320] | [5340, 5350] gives 0.97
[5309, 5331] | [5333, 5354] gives 1.03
